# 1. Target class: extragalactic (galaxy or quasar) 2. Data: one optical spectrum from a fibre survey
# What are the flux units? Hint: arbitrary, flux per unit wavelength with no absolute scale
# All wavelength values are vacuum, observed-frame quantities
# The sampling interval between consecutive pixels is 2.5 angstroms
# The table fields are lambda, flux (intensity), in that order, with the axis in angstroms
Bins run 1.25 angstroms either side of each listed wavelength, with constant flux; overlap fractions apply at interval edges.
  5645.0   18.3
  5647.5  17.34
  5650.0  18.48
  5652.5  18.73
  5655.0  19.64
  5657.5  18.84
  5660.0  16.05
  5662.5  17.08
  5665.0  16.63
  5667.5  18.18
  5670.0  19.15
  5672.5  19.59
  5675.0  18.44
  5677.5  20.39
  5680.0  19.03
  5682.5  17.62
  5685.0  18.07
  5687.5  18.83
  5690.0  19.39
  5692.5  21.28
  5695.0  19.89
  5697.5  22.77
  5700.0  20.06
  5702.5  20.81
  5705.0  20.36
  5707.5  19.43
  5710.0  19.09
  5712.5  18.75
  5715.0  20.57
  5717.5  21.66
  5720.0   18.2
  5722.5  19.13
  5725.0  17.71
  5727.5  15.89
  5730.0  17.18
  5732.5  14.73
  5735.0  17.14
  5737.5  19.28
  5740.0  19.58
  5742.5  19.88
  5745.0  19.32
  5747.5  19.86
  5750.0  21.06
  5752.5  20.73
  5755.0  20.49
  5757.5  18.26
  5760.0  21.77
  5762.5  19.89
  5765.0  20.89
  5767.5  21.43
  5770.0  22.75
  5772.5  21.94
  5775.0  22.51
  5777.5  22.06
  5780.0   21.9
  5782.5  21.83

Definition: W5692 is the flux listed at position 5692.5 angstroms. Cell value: 21.28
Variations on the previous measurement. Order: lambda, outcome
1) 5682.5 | 17.62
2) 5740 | 19.58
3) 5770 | 22.75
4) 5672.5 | 19.59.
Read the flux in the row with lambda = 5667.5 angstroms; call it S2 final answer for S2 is 18.18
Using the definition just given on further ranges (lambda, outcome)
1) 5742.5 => 19.88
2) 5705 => 20.36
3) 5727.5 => 15.89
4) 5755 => 20.49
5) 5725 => 17.71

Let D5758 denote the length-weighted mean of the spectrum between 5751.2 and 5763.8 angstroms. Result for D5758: 20.2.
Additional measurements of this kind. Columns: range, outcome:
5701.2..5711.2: 19.9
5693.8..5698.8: 21.3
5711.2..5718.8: 20.3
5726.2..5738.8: 16.9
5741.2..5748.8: 19.7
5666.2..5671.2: 18.6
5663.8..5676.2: 18.4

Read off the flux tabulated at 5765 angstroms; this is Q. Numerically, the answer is 20.89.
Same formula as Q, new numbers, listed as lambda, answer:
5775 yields 22.51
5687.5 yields 18.83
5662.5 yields 17.08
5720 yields 18.2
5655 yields 19.64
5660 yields 16.05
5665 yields 16.63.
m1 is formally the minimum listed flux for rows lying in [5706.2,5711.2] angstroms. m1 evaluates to 19.09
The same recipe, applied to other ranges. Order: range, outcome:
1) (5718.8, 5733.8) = 14.73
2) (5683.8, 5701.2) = 18.07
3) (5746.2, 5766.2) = 18.26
